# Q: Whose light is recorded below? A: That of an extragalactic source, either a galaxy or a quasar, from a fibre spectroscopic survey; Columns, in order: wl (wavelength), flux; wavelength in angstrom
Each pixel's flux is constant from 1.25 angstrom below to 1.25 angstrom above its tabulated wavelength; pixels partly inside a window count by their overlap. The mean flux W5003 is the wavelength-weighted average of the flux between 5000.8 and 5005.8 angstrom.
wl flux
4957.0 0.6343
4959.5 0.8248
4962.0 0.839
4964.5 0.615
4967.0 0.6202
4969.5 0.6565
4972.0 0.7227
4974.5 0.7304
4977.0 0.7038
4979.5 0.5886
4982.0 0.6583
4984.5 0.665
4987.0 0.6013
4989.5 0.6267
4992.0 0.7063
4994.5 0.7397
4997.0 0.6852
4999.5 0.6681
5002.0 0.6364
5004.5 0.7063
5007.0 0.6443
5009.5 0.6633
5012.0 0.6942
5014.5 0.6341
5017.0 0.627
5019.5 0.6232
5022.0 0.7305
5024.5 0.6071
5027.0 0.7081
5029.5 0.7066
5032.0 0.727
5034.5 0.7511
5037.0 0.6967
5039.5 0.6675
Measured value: 0.671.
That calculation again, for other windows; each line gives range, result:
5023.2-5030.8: 0.675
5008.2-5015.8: 0.663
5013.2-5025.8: 0.645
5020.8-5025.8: 0.669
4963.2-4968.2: 0.62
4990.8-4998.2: 0.711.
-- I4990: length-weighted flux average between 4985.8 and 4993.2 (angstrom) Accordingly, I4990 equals 0.645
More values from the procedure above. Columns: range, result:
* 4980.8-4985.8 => 0.661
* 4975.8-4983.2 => 0.65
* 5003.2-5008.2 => 0.675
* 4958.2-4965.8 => 0.758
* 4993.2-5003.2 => 0.683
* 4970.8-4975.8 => 0.726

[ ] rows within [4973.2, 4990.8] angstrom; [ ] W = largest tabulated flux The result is 0.7304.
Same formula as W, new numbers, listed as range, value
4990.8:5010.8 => 0.7397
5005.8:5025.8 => 0.7305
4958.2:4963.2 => 0.839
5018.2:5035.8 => 0.7511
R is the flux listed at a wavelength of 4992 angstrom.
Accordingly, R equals 0.7063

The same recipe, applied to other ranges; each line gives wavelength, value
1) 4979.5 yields 0.5886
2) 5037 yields 0.6967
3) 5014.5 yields 0.6341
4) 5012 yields 0.6942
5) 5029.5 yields 0.7066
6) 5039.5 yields 0.6675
